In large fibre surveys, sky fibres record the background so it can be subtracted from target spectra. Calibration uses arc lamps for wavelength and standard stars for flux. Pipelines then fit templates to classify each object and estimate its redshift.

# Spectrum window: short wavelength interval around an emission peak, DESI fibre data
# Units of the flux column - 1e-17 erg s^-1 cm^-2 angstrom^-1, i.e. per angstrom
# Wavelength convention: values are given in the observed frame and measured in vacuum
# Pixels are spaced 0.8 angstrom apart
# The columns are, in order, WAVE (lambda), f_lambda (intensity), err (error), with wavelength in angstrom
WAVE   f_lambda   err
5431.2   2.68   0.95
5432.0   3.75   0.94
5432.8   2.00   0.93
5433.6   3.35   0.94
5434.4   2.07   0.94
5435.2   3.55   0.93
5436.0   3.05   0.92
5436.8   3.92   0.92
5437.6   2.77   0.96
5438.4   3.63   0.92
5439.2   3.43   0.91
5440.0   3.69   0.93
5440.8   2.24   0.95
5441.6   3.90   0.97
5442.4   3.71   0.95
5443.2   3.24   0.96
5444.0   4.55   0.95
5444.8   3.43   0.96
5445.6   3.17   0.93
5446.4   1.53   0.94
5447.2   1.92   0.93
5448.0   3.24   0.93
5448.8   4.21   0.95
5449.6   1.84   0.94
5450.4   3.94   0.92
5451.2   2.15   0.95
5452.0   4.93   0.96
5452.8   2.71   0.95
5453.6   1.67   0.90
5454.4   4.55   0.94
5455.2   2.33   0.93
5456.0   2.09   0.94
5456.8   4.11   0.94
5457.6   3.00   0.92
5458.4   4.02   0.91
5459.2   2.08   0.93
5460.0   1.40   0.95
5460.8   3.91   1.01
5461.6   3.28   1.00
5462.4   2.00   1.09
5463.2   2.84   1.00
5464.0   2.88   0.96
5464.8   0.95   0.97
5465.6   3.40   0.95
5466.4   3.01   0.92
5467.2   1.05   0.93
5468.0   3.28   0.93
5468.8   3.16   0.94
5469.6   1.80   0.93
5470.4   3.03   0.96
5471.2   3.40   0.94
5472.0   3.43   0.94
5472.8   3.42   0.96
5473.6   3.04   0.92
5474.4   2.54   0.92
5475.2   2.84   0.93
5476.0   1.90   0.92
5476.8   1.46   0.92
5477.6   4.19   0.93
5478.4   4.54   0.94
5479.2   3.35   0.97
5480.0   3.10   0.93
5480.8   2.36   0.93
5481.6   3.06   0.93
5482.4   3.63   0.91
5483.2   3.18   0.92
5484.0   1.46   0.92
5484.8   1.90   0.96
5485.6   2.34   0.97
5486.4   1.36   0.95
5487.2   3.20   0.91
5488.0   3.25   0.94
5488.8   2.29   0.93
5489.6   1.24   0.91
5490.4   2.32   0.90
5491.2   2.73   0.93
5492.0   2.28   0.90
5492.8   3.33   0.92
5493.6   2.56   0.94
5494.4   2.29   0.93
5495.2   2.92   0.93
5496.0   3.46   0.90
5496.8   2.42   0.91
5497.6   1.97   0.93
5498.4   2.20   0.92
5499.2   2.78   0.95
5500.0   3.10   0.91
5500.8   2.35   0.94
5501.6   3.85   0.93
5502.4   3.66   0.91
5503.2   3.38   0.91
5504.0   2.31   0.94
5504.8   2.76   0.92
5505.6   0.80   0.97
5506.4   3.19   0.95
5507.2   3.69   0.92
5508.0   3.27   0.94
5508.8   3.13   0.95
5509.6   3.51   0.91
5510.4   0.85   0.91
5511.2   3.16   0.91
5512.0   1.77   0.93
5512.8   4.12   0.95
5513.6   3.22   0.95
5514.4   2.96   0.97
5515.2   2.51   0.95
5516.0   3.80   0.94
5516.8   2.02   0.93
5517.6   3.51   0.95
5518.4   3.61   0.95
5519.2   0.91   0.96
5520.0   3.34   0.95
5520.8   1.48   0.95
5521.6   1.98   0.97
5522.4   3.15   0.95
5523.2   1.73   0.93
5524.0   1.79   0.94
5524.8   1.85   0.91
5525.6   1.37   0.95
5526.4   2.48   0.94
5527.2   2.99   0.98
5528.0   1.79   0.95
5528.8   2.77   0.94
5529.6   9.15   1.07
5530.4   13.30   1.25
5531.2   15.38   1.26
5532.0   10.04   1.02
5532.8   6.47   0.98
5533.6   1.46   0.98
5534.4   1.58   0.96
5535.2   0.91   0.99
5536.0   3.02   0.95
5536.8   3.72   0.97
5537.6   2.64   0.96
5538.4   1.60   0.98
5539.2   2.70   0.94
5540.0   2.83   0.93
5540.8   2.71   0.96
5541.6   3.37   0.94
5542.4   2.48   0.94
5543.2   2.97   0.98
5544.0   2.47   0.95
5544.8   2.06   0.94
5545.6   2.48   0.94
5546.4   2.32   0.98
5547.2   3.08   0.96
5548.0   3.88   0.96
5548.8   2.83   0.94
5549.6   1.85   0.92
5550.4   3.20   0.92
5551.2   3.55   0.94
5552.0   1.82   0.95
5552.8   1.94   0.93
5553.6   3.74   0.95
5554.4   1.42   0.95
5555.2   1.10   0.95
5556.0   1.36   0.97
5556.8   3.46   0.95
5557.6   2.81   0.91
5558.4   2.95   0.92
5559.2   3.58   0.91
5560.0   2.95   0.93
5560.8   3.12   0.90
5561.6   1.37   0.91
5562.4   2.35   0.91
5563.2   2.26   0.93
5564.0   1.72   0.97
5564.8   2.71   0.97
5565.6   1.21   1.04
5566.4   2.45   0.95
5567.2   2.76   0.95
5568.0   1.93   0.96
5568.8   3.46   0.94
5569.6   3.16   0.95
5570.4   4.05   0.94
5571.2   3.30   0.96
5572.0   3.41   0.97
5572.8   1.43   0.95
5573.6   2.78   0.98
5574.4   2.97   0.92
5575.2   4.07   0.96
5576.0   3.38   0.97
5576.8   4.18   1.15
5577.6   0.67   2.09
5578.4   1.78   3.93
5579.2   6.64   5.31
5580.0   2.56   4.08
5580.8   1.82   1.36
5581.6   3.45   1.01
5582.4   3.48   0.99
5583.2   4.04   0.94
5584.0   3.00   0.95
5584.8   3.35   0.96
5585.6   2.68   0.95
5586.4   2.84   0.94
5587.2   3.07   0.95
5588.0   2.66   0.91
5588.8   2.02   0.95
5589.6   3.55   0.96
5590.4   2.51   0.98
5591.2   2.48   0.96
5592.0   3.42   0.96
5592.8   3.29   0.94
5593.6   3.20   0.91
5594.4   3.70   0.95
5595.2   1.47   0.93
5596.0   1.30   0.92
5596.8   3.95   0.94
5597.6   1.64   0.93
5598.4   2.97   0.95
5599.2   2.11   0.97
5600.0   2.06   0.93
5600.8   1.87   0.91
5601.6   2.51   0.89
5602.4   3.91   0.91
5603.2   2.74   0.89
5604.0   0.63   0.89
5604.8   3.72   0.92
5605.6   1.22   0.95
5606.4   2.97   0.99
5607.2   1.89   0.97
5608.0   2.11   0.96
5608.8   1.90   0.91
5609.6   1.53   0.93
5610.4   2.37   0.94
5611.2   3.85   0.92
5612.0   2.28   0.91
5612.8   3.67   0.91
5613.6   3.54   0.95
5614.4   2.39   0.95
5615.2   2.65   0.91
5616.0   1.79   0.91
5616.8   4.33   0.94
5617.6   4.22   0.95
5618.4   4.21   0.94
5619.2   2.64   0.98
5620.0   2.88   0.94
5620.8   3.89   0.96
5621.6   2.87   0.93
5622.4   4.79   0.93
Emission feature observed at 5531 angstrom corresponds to H-beta 4861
